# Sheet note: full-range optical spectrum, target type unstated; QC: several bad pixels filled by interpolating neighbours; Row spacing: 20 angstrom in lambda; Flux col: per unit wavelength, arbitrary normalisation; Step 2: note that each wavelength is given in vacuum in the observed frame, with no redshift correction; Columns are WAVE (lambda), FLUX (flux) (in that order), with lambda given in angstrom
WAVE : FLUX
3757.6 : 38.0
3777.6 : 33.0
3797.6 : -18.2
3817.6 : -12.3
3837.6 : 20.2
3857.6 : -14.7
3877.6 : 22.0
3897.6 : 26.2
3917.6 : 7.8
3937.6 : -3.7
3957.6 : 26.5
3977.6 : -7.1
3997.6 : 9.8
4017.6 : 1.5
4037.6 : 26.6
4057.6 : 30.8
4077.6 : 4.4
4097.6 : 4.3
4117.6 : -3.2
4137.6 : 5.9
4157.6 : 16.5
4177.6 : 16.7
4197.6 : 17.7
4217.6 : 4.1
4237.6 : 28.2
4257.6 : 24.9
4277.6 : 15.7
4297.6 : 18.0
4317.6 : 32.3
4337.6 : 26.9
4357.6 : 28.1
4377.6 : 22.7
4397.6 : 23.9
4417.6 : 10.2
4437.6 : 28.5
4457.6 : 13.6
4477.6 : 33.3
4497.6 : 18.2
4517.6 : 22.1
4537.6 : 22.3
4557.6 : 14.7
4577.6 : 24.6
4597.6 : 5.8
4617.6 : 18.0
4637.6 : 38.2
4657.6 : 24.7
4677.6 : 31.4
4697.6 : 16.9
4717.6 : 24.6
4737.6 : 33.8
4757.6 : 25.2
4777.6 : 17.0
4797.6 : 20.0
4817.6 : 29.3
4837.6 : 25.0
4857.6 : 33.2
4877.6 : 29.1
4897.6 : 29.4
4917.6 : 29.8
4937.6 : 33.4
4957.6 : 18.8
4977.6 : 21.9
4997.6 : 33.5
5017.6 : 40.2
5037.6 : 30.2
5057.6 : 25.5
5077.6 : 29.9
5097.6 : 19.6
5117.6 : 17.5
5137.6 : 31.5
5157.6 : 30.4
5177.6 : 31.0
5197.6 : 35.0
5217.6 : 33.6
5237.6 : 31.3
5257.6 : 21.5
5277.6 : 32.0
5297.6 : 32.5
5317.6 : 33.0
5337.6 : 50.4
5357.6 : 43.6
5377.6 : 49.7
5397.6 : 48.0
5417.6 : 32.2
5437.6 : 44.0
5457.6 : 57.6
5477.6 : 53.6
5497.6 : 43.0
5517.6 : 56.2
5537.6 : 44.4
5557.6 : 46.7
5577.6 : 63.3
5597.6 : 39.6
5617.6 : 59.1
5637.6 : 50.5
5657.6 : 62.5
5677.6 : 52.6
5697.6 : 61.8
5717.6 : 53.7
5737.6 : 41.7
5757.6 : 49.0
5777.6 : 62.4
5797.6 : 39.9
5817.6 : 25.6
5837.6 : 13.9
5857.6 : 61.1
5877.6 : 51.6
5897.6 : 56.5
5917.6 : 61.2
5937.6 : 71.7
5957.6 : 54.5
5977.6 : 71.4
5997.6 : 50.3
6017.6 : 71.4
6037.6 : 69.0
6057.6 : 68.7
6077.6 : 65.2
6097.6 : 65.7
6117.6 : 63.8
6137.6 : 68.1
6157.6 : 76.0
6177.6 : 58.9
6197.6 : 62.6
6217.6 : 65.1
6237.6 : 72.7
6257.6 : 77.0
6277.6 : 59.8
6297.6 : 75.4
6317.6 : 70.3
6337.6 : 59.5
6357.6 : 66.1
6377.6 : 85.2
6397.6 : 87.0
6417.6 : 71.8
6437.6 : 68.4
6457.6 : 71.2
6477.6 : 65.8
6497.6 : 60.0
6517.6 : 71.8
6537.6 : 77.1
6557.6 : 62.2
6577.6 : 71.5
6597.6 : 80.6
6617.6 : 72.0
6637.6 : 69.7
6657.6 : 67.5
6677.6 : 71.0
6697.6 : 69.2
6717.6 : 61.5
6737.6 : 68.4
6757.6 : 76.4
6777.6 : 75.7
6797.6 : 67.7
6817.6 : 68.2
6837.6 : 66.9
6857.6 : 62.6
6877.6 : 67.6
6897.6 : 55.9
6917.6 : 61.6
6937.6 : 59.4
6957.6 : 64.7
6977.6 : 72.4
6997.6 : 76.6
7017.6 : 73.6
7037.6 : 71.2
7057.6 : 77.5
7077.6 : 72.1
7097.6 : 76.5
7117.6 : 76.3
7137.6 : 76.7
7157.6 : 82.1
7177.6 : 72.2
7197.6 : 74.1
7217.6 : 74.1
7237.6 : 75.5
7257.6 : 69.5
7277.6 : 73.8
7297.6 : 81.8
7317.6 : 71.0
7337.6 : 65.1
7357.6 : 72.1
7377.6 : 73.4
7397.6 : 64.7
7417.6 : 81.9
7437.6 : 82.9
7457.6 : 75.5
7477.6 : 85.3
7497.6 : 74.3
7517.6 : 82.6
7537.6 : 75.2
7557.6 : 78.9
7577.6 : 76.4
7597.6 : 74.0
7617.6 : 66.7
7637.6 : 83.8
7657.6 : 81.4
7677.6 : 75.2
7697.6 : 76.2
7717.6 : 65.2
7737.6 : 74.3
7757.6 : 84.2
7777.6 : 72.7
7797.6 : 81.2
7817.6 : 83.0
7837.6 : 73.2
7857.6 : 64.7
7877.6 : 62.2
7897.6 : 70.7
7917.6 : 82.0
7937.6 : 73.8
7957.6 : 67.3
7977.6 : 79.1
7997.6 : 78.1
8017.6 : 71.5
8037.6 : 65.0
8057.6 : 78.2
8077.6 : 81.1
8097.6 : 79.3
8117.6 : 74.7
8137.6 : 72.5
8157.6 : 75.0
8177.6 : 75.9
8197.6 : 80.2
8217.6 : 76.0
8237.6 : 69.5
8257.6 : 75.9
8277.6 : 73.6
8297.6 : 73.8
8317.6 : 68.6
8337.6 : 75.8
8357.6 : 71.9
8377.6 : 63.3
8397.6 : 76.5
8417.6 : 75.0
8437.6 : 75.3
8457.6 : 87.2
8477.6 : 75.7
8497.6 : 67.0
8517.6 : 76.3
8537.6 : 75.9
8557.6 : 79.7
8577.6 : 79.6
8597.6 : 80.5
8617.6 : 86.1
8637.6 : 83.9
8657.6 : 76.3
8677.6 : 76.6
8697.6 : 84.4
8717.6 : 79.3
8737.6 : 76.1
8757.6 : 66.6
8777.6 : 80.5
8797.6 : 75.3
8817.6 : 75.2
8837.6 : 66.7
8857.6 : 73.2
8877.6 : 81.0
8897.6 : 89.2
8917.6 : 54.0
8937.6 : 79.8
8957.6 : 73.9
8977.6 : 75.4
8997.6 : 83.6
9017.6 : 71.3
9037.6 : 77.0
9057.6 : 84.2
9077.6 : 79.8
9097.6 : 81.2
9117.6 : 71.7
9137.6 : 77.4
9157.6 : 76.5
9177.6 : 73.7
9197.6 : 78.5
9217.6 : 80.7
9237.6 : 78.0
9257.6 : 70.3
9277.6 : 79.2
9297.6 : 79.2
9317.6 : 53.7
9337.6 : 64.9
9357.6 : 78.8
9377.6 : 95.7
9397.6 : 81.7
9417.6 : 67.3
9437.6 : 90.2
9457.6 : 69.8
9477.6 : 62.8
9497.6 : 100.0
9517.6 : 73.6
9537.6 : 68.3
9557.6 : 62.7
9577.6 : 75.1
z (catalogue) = 0.335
